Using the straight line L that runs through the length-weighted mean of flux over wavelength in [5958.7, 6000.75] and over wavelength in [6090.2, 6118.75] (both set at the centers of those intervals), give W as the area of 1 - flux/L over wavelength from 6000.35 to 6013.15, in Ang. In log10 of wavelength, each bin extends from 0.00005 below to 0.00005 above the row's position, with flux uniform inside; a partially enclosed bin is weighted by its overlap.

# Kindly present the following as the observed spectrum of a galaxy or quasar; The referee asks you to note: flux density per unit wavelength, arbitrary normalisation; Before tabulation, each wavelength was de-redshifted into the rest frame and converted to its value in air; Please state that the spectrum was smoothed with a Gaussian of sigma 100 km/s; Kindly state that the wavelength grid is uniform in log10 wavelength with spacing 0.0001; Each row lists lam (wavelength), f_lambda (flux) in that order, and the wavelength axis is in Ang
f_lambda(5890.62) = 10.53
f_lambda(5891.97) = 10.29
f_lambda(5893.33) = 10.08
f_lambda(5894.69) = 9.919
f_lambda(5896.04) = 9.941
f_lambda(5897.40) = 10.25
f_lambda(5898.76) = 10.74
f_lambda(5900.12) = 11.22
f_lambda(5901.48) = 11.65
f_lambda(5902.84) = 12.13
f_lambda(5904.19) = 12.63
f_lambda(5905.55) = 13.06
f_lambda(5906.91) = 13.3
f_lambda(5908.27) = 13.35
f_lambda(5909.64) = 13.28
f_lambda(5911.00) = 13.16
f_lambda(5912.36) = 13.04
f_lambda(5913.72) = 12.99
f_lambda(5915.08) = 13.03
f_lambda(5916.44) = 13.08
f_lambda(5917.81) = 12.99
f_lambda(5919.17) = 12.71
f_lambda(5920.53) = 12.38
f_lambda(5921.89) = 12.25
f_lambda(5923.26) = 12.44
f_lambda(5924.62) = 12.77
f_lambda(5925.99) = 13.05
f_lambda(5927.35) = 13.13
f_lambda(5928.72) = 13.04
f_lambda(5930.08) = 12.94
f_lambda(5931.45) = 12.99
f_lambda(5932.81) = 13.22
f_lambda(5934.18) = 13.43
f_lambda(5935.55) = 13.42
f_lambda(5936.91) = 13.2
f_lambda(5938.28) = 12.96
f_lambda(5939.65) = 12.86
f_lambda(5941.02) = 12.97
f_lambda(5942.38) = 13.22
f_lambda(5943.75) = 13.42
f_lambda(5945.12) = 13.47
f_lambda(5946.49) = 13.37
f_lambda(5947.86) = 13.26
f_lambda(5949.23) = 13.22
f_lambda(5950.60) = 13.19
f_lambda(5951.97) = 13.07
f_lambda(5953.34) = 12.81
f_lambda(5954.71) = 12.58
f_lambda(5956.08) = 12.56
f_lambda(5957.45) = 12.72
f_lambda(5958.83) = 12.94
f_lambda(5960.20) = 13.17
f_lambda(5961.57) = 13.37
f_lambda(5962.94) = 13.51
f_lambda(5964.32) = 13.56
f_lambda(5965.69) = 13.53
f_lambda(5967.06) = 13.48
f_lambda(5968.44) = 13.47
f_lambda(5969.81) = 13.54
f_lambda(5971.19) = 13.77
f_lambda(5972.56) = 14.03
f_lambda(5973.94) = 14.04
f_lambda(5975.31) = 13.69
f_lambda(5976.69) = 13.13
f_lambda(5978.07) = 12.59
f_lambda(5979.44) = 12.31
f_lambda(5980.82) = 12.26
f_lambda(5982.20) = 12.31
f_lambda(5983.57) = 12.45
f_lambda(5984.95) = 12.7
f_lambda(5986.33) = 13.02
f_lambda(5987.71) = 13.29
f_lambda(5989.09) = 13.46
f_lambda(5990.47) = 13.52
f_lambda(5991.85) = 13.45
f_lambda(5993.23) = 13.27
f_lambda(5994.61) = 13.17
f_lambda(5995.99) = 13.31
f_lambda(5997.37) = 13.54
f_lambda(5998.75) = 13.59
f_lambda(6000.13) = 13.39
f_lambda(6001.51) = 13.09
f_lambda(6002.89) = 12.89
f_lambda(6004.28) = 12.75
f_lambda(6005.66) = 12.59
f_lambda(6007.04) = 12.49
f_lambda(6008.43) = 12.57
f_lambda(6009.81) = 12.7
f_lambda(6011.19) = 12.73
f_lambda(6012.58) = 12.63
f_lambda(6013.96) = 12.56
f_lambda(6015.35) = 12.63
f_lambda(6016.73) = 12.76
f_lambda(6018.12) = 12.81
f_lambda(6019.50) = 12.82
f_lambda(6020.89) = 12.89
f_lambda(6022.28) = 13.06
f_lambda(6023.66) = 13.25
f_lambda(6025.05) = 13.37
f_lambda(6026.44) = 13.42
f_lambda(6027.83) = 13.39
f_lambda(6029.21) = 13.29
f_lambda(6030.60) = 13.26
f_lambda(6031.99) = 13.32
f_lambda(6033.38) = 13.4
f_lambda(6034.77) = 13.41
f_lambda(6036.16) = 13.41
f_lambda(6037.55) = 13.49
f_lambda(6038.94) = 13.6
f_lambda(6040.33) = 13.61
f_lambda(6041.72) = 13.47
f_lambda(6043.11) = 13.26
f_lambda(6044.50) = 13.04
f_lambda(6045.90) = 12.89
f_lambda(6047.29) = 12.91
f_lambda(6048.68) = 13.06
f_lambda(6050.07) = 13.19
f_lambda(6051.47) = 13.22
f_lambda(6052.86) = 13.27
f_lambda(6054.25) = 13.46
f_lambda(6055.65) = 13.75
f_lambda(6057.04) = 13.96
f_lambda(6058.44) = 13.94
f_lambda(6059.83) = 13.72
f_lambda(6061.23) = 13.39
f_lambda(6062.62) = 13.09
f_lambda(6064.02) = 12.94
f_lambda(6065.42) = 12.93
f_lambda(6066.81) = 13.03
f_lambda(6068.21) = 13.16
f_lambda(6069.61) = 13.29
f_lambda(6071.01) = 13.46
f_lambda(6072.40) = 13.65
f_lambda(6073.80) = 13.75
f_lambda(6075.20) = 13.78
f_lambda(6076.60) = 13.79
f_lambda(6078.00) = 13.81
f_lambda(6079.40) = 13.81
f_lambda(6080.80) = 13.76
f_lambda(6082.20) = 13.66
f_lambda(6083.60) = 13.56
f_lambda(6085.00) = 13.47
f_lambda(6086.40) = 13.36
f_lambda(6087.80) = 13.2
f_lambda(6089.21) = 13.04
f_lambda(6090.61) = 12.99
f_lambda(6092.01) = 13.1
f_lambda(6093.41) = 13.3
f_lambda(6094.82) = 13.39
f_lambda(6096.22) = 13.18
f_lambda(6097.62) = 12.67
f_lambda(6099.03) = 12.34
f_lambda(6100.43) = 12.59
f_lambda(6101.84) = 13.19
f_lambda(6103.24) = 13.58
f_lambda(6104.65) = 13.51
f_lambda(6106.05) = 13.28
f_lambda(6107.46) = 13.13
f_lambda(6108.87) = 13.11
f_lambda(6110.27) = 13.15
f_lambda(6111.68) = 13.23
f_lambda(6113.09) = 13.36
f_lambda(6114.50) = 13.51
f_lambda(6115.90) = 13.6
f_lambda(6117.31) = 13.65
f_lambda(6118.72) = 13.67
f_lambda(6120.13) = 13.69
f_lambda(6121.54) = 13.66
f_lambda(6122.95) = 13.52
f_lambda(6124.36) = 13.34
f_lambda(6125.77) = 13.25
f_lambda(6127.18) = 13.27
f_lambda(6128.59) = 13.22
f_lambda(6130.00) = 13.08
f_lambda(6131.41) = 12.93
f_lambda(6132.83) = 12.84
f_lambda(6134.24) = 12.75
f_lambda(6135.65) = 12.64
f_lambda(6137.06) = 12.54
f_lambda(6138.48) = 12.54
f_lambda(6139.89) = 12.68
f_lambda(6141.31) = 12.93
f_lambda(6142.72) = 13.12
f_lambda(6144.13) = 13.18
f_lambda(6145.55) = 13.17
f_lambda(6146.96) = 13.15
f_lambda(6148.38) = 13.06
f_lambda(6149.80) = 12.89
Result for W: 0.49 Ang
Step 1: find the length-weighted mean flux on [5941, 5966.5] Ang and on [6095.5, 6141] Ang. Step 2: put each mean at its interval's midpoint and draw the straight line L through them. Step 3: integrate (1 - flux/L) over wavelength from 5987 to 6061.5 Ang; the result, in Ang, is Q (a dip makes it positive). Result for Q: -0.2 Ang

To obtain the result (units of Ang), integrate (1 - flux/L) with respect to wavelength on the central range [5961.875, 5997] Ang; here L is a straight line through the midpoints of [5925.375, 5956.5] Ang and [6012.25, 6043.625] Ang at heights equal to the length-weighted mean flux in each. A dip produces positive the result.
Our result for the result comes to -0.25 Ang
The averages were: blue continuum 13.1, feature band 13.2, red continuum 13.2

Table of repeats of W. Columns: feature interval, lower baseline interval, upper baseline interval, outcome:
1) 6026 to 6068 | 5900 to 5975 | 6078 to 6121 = -0.3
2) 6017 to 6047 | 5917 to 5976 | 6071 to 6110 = 0.0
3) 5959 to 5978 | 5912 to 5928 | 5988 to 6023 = -0.9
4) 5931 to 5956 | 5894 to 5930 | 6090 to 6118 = -1.2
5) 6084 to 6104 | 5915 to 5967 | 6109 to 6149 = 0.1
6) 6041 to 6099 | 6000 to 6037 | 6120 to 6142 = -1.5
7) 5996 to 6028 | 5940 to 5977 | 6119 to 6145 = 0.7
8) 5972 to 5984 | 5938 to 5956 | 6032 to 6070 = 0.2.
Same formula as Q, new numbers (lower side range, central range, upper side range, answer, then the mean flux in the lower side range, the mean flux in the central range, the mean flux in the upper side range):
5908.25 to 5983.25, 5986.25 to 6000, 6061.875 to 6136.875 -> -0.24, 13.1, 13.4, 13.3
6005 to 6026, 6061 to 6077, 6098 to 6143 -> -0.46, 12.8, 13.3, 13.1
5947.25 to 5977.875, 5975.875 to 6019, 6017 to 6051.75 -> 1.15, 13.3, 12.9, 13.2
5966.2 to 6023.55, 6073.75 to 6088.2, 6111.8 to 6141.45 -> -0.55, 13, 13.6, 13.2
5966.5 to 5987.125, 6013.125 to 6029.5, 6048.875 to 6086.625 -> 0.35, 13.1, 13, 13.5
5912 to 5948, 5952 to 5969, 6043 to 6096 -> -0.05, 13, 13.1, 13.4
